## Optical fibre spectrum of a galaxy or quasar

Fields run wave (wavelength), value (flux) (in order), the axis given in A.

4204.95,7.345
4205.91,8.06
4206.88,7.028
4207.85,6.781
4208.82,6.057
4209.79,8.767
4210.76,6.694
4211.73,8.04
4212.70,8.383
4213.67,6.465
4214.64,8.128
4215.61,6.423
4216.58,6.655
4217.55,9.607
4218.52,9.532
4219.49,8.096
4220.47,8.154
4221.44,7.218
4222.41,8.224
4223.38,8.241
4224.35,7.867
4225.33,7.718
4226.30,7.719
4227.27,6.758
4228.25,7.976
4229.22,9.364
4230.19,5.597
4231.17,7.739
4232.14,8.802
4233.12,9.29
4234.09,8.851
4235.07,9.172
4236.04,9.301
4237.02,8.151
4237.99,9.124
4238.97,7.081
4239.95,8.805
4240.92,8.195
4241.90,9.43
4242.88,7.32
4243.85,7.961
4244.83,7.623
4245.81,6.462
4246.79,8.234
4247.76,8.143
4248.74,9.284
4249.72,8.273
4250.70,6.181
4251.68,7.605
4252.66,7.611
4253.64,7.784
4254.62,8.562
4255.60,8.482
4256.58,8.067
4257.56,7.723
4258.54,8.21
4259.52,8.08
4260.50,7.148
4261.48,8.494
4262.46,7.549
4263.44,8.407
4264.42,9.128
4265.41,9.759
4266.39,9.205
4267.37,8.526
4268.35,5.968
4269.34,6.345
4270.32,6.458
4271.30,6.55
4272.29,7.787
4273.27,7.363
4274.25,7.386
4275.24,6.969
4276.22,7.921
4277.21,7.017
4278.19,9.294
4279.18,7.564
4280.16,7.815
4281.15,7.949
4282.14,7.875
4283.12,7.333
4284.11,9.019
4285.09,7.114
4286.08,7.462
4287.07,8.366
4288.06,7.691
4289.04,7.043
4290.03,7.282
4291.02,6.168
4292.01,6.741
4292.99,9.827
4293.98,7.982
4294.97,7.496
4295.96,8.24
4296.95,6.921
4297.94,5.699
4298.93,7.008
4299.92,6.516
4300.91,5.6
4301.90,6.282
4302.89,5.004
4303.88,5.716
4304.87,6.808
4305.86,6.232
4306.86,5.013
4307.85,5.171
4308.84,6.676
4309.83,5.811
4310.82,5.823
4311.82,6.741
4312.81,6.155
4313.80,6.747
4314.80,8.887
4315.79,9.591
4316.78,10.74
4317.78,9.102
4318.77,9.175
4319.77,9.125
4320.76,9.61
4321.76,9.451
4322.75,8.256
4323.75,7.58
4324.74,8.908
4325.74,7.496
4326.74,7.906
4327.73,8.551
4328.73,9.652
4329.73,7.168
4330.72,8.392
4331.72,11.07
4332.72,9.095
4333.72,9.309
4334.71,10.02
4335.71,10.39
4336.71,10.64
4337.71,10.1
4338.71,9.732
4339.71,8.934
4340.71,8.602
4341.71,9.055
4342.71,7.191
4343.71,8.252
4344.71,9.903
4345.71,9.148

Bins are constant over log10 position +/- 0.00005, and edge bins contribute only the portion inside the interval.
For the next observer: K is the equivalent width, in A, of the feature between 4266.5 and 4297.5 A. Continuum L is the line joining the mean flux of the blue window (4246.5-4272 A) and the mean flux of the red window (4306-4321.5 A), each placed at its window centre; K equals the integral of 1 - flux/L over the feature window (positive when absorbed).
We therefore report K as 0.9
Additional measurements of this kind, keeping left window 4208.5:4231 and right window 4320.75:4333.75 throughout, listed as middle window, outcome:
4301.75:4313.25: 3.5 A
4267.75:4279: 1.4 A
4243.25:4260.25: 0.3 A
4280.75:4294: 1.0 A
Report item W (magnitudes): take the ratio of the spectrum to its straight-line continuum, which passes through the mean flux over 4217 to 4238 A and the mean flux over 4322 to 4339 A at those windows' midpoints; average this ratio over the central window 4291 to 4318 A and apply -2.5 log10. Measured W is 0.27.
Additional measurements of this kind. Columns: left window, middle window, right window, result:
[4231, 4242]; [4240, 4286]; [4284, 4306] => 0.01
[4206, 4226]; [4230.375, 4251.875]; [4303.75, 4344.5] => -0.05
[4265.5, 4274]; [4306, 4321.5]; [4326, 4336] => 0.14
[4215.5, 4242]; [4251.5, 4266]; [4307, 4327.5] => -0.01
